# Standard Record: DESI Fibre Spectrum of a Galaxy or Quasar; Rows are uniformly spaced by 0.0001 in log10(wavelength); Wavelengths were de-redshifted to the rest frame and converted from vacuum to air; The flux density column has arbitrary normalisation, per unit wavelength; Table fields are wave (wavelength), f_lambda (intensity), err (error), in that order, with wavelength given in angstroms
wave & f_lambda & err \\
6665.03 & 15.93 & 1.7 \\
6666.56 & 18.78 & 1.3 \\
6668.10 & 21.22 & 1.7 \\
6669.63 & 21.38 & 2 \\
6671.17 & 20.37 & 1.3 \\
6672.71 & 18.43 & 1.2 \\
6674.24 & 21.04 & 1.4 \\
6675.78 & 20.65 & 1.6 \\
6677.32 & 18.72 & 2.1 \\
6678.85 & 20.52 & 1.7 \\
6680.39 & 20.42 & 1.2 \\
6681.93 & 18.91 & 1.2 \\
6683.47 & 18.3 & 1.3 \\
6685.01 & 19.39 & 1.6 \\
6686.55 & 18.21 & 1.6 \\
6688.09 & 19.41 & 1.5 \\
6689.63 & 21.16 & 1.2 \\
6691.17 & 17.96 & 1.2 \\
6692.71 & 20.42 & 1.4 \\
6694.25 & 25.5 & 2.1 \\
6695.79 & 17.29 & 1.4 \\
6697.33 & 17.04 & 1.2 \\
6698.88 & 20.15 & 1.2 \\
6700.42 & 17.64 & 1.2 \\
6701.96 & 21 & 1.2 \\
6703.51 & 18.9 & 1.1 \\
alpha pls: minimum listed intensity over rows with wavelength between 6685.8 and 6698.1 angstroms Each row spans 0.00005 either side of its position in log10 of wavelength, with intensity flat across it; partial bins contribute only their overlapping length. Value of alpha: 17.04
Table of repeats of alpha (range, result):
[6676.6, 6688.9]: 18.21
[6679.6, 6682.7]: 18.91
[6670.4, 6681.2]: 18.43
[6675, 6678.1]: 18.72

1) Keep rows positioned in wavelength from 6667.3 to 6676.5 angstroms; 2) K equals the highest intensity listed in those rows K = 21.38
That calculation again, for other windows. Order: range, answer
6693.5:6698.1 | 25.5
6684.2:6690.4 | 21.16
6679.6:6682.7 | 20.42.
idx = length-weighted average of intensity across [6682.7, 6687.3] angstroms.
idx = 18.6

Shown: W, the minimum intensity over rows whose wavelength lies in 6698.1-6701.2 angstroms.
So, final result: 17.64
